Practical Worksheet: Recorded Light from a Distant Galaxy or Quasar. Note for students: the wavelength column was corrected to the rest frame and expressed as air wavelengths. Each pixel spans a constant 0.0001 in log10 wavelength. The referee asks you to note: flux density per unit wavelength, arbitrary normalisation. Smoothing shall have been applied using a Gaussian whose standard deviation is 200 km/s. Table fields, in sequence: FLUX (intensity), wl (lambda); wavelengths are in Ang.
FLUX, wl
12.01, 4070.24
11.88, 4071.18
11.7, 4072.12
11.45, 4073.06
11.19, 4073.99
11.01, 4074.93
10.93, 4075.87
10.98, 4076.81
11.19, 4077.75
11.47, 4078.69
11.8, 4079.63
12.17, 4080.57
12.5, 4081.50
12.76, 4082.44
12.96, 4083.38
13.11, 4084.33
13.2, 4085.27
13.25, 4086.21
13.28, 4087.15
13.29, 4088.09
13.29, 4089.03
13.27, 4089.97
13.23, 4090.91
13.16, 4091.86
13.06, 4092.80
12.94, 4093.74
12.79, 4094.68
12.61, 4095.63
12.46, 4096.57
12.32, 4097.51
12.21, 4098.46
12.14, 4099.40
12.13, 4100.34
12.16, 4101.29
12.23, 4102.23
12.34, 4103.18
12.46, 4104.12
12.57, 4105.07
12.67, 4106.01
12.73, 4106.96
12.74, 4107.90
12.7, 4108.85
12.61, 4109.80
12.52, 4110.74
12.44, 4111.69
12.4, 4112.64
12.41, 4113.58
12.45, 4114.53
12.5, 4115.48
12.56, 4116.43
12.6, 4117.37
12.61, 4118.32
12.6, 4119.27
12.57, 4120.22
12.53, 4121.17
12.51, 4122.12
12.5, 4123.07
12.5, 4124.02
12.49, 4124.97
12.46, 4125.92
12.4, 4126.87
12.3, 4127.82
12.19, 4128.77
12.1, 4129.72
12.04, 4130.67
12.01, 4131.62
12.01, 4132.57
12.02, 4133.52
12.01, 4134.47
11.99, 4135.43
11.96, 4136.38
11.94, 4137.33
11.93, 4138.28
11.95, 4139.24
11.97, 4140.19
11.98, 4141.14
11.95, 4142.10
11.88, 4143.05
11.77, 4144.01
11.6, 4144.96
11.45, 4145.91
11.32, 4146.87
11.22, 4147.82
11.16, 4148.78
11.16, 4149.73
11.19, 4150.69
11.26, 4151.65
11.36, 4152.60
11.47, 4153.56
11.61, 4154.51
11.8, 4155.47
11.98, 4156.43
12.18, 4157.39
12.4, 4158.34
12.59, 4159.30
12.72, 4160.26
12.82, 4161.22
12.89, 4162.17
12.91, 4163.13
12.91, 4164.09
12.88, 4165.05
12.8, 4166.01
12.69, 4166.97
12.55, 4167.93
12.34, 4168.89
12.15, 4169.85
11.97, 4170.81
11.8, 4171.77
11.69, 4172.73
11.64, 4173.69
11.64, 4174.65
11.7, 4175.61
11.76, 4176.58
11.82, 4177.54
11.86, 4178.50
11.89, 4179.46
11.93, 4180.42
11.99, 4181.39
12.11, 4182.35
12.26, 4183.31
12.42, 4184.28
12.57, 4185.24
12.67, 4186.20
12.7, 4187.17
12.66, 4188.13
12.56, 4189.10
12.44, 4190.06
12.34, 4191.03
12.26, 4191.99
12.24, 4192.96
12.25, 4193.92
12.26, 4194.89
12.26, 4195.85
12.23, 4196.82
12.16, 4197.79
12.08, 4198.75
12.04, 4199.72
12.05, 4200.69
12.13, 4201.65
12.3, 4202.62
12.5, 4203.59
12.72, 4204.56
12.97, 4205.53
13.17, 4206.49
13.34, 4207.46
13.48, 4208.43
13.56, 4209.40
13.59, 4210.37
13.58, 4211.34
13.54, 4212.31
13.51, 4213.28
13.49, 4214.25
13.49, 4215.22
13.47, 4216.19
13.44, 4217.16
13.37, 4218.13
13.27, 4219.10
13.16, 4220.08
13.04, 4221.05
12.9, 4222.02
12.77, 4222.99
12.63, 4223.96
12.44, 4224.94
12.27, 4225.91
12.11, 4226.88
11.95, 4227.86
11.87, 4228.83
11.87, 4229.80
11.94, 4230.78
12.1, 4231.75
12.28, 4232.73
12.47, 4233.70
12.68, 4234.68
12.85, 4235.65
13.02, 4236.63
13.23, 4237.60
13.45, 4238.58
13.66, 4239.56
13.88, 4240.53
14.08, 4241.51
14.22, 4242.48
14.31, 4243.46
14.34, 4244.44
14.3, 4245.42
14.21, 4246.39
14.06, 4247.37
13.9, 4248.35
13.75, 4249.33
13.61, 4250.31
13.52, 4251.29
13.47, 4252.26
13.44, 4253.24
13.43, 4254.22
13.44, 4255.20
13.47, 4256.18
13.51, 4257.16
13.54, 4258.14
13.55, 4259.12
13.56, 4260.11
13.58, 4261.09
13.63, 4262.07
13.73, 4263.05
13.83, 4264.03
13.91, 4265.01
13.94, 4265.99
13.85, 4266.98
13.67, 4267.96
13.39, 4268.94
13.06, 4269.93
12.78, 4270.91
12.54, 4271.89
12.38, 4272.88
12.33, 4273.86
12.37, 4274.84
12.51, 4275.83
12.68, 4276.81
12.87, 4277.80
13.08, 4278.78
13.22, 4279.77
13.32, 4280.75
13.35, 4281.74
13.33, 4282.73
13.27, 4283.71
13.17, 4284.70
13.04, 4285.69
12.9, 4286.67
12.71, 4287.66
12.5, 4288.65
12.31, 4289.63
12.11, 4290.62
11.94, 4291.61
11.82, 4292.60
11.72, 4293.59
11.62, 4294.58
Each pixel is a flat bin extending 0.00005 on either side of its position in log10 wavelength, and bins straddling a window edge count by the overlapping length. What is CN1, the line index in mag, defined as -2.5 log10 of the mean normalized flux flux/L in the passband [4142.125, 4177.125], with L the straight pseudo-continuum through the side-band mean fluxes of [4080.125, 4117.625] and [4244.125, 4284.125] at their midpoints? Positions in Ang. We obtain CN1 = 0.08 mag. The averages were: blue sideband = 12.7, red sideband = 13.4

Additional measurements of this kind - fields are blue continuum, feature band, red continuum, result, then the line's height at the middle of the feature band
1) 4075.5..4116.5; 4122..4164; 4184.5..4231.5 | 0.05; 12.6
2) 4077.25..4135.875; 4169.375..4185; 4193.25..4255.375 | 0.08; 12.8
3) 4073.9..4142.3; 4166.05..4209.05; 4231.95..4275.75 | 0.06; 13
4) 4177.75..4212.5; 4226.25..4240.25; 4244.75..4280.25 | 0.04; 13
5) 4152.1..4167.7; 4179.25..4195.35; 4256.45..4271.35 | 0.03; 12.7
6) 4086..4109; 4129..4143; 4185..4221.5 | 0.07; 12.8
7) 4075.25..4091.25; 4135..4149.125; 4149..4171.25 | 0.05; 12.3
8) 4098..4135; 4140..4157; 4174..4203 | 0.07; 12.3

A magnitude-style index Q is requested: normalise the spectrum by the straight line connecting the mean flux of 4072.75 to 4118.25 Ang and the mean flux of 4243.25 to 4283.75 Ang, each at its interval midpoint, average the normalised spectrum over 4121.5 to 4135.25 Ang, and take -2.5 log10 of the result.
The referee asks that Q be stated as 0.034 mag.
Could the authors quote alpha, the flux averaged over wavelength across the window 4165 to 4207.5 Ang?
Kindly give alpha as 12.3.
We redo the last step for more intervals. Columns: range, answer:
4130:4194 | 12.1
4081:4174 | 12.3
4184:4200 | 12.4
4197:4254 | 13.1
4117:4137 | 12.3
